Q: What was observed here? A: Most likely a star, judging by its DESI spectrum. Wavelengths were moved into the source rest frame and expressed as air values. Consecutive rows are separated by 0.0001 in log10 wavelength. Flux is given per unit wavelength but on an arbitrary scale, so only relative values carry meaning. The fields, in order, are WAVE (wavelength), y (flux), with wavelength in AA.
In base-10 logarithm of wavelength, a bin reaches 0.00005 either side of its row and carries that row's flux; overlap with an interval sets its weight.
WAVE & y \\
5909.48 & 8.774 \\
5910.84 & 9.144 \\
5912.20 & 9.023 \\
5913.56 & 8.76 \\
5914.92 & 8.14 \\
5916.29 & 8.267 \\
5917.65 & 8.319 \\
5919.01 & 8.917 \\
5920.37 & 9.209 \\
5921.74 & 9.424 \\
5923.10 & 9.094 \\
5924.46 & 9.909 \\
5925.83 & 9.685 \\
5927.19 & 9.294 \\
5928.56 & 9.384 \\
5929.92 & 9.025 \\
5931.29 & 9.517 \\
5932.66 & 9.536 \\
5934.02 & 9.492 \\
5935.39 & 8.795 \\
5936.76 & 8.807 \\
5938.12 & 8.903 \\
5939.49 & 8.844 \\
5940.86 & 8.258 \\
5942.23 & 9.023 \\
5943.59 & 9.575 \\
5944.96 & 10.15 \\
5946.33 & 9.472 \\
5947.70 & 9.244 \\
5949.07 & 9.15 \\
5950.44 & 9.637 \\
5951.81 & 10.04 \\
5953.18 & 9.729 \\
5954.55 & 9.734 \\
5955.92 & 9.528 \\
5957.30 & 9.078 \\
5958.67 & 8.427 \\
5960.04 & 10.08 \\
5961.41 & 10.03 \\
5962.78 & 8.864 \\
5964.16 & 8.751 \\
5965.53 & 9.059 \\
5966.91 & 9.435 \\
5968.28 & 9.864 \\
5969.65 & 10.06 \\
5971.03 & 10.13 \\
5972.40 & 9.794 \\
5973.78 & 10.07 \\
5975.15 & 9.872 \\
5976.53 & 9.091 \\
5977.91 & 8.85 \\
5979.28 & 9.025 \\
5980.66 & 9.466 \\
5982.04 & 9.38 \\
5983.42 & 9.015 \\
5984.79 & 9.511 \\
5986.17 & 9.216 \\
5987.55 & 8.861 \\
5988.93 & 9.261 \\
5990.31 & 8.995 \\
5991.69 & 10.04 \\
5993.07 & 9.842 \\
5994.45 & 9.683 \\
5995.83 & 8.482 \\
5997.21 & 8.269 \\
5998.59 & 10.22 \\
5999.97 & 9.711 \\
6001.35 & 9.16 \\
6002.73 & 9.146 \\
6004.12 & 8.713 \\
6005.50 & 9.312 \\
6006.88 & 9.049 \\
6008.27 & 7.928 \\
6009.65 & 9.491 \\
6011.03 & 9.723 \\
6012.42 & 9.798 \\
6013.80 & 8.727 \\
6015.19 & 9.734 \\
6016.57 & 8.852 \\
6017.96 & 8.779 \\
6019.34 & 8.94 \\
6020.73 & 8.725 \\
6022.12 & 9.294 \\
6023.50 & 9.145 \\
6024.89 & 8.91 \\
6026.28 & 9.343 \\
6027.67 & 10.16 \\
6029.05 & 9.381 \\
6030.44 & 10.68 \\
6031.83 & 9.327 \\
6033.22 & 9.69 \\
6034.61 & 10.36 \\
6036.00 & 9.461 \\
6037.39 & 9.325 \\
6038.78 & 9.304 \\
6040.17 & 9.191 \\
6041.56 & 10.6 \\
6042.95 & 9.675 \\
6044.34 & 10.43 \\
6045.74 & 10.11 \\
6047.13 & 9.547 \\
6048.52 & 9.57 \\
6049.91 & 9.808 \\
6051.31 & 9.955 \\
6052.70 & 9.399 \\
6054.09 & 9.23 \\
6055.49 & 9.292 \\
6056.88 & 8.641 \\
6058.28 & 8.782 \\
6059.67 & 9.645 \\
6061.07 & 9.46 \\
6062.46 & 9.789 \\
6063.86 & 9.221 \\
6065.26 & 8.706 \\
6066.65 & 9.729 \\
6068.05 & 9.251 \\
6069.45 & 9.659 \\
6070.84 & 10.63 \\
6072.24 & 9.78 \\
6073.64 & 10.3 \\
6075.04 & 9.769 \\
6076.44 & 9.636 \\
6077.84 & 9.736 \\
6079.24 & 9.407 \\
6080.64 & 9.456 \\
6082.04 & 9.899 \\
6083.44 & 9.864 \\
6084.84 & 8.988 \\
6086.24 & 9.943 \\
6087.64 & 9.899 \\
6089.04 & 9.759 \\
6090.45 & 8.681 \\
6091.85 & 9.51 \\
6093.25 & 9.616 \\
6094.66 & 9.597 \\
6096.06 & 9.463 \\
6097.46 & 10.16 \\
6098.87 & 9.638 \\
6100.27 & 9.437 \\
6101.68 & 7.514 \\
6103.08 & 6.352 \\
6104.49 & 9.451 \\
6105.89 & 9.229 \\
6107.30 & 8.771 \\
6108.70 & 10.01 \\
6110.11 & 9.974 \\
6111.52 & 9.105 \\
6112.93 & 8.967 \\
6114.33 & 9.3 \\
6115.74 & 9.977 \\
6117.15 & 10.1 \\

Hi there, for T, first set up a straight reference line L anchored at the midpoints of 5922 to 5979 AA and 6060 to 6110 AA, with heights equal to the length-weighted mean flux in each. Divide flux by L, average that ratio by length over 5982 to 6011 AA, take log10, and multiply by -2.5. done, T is 0.023 mag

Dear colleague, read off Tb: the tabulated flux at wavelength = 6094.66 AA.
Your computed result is 9.597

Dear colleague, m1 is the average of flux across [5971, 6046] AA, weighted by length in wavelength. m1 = 9.39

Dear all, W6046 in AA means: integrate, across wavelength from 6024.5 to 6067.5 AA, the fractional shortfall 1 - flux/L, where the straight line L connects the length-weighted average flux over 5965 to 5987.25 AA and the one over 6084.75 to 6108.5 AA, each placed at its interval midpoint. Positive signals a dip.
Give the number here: -1.2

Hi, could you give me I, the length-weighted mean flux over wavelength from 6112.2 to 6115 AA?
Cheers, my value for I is 9.15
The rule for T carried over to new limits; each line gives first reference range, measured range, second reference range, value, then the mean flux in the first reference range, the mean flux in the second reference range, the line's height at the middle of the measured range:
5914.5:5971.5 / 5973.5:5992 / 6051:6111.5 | 0.00 mag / 9.28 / 9.42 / 9.32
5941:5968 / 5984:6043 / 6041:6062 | 0.02 mag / 9.41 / 9.61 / 9.53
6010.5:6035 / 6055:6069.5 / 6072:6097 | 0.03 mag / 9.41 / 9.63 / 9.55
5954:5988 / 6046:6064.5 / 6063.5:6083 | 0.02 mag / 9.41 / 9.67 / 9.62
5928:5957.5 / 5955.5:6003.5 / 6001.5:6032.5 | -0.01 mag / 9.32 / 9.23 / 9.28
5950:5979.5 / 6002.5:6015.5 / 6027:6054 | 0.06 mag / 9.51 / 9.78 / 9.67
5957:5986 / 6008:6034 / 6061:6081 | 0.02 mag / 9.42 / 9.64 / 9.53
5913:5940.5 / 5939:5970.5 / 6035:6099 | -0.03 mag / 9.06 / 9.6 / 9.17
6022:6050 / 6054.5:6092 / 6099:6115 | -0.03 mag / 9.69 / 8.95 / 9.3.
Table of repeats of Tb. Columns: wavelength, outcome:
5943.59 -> 9.575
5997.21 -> 8.269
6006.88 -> 9.049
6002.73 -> 9.146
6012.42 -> 9.798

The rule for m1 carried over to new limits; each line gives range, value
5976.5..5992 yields 9.21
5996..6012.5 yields 9.17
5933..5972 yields 9.37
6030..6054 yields 9.77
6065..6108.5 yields 9.43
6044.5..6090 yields 9.59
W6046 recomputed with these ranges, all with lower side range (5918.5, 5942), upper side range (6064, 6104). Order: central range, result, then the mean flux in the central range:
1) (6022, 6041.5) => -0.5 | 9.58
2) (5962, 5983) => -0.4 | 9.44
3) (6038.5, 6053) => -0.7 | 9.81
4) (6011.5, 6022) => 0.2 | 9.1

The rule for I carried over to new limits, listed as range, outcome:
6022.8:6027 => 9.14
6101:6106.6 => 8.14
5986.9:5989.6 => 9.06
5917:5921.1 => 8.82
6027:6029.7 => 9.8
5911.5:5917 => 8.55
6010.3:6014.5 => 9.41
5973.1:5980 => 9.38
